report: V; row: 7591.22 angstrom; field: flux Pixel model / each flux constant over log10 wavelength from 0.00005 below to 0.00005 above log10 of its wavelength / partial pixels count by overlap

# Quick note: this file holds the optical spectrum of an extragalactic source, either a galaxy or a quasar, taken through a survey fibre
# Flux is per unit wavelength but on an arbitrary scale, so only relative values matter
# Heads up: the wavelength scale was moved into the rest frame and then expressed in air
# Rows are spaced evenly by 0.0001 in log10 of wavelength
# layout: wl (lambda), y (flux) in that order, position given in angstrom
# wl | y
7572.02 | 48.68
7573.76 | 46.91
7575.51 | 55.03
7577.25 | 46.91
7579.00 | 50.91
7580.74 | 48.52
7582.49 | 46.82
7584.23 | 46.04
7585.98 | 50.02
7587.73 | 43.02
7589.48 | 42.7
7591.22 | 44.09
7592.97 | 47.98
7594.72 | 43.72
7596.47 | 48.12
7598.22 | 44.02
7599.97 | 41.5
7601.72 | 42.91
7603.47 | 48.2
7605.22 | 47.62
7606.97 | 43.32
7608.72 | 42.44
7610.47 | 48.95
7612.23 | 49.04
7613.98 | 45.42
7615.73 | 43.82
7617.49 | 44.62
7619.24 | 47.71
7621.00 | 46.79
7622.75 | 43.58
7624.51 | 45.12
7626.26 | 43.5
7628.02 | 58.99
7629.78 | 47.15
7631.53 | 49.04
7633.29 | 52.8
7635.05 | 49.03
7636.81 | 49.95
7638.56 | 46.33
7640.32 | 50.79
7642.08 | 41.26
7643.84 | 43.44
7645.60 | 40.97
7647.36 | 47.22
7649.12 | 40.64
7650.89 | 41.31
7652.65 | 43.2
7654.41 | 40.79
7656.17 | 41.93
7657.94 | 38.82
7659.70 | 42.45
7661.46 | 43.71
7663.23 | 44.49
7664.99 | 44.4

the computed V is 44.09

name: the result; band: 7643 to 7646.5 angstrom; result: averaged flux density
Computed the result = 42.2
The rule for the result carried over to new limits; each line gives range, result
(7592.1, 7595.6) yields 45.8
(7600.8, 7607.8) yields 45.5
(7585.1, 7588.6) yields 46.4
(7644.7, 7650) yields 43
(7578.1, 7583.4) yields 48.7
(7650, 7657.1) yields 41.7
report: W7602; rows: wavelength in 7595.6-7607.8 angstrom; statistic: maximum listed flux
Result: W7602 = 48.2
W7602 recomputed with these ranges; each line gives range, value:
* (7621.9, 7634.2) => 58.99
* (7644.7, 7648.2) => 47.22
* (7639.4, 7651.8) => 50.79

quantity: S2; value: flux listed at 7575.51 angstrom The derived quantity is 55.03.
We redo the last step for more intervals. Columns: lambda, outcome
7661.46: 43.71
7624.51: 45.12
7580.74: 48.52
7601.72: 42.91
